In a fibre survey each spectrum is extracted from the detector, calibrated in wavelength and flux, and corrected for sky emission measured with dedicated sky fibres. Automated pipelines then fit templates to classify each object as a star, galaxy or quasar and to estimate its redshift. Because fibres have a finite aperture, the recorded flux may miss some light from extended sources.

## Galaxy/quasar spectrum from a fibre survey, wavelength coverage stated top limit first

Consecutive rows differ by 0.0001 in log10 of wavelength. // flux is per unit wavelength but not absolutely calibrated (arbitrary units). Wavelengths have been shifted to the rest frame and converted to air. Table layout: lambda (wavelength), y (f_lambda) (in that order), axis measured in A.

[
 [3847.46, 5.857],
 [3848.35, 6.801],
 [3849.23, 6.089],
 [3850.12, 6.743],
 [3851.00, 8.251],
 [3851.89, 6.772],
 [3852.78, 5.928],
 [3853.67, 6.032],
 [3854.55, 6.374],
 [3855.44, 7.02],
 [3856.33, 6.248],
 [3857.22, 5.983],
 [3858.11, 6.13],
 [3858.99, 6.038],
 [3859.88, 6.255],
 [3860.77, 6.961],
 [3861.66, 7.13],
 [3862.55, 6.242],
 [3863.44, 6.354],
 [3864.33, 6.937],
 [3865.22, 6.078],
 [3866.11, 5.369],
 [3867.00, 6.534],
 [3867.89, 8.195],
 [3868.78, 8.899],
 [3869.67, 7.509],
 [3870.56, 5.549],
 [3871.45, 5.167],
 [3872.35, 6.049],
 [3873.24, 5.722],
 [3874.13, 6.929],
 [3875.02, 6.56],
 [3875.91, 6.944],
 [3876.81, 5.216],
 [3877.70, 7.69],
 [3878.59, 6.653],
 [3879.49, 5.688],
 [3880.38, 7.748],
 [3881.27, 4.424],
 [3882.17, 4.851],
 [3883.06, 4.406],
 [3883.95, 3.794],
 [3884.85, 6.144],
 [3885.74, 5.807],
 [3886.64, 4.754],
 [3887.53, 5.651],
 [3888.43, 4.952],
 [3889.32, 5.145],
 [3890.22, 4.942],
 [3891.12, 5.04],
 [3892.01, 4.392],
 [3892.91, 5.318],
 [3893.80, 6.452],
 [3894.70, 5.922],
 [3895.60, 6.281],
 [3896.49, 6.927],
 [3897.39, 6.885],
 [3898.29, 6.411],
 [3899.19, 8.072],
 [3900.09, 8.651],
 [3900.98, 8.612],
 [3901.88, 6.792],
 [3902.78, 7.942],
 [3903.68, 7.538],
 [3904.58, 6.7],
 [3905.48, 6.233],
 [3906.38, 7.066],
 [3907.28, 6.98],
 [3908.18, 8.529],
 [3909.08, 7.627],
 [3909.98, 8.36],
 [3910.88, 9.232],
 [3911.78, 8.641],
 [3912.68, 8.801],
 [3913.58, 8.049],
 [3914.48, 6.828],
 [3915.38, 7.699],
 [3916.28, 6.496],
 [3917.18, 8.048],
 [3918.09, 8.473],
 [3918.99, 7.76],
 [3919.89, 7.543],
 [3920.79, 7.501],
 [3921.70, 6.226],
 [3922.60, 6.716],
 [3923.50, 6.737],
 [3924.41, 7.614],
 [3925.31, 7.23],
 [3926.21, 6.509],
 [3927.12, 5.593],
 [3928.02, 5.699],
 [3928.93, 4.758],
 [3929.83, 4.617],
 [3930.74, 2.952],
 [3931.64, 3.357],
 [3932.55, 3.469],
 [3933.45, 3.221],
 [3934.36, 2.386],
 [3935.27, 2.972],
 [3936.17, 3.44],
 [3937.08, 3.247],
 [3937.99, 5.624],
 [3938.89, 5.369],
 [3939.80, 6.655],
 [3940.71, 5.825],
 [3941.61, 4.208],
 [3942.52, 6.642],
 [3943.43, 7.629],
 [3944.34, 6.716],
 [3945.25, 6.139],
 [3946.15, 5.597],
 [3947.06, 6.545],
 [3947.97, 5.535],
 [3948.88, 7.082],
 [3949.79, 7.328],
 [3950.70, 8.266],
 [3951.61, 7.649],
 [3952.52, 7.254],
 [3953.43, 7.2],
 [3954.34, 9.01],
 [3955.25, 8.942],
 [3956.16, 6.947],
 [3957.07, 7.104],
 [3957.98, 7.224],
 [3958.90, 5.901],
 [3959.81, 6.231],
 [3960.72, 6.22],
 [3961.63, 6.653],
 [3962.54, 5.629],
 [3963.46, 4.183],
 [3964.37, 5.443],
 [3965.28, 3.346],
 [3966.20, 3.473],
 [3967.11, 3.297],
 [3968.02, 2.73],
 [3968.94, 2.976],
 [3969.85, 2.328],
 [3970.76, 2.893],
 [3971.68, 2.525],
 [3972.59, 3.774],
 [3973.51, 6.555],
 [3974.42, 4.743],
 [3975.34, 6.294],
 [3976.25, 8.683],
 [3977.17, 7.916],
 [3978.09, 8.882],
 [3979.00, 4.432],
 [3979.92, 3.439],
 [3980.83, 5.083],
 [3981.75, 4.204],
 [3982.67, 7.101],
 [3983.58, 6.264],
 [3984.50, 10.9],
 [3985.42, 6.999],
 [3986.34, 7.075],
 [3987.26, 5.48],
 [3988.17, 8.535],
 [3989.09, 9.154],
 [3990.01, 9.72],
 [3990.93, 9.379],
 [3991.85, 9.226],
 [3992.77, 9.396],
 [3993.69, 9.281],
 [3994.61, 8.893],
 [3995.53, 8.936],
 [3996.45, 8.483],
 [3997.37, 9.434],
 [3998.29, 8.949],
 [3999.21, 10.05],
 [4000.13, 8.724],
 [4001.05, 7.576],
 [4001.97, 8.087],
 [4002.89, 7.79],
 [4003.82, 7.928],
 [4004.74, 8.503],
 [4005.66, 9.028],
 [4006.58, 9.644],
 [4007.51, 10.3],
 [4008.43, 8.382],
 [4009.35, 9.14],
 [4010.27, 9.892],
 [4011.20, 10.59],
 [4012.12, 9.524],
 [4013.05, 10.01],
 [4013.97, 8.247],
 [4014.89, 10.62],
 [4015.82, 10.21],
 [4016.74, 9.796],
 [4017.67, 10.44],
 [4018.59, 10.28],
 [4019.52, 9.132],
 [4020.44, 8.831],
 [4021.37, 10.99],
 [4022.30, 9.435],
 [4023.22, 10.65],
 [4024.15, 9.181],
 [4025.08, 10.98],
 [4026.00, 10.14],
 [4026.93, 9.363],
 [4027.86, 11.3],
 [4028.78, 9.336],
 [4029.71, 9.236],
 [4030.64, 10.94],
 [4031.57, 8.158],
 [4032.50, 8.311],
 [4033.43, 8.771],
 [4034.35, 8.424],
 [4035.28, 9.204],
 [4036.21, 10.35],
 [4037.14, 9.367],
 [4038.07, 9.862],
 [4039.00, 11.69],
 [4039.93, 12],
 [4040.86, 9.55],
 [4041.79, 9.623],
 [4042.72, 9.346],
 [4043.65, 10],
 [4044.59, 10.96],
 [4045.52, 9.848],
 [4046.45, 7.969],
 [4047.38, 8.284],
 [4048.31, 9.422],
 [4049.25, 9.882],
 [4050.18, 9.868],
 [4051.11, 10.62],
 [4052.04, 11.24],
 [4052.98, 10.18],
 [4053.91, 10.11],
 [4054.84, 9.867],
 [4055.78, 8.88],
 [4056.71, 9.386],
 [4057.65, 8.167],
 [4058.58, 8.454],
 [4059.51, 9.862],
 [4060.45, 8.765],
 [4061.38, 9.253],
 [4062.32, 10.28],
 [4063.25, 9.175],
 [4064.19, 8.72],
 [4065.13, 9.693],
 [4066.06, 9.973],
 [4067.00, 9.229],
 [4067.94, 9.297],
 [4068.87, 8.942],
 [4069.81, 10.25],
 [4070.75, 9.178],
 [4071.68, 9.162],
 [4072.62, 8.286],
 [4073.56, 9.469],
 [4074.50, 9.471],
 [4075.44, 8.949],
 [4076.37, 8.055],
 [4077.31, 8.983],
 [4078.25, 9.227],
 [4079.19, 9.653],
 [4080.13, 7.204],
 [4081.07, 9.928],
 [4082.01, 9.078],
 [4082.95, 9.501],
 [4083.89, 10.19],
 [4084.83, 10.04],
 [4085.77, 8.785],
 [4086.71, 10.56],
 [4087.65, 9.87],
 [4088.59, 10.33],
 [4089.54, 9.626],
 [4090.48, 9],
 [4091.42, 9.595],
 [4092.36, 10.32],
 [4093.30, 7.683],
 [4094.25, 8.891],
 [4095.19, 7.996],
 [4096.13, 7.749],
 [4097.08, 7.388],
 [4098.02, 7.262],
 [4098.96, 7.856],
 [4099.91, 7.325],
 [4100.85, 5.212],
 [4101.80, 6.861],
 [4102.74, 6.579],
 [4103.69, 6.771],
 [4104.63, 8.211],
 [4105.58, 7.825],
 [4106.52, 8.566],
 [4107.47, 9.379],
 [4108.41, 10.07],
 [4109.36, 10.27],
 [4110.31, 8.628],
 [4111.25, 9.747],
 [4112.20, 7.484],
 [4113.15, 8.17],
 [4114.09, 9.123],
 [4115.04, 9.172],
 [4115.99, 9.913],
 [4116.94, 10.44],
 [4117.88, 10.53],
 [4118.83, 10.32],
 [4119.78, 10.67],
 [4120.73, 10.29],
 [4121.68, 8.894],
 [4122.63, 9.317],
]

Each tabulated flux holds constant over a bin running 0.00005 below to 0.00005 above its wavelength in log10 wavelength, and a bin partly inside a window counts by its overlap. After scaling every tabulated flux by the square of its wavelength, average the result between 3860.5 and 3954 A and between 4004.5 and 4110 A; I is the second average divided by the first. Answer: 1.58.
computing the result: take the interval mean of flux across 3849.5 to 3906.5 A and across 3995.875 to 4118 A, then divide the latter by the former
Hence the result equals 1.5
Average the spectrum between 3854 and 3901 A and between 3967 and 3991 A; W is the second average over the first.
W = 0.96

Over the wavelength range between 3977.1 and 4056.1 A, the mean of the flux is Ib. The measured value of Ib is 9.12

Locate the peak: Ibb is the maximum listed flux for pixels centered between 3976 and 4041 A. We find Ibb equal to 12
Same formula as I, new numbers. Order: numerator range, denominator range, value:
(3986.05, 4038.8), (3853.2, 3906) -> 1.58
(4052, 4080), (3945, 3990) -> 1.60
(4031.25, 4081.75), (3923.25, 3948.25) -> 1.92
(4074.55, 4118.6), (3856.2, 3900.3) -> 1.60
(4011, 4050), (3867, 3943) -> 1.67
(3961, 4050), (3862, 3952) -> 1.38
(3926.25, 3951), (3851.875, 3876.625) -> 0.84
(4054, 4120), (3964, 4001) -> 1.42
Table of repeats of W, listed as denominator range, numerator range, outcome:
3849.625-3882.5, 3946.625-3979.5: 0.91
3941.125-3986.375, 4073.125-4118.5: 1.48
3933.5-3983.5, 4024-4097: 1.69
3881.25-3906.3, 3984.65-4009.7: 1.43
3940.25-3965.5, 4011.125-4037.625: 1.48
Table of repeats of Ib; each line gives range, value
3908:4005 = 6.56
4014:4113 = 9.27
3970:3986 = 5.86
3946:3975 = 5.64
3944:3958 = 7.16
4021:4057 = 9.81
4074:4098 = 9.09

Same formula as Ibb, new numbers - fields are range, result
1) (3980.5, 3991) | 10.9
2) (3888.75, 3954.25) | 9.232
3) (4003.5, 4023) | 10.99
